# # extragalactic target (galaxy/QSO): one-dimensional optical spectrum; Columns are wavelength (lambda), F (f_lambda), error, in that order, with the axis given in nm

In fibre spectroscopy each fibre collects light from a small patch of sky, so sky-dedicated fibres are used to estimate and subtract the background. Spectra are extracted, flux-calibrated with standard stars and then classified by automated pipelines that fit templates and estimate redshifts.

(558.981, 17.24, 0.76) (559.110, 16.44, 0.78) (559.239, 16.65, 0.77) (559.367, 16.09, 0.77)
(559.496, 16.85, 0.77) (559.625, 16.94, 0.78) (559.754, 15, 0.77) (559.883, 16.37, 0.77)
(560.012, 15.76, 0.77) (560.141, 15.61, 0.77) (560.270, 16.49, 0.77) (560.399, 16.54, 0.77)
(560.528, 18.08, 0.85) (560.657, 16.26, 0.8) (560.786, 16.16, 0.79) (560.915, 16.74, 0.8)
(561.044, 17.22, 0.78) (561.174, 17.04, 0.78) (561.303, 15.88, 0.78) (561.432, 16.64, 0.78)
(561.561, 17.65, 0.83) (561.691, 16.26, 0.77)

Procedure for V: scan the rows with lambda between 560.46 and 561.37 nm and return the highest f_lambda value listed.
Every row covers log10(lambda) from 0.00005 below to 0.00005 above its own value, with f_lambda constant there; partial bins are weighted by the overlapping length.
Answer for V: 18.08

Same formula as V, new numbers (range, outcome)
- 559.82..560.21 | 16.37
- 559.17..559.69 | 16.94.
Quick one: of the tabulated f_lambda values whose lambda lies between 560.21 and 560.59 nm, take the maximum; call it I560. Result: 18.08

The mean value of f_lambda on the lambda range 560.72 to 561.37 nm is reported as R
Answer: 16.6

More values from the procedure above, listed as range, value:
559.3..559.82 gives 16.2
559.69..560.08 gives 15.7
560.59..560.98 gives 16.4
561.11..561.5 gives 16.6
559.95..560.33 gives 15.9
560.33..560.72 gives 17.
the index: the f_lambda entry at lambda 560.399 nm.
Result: 16.54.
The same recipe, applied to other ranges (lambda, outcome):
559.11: 16.44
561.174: 17.04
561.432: 16.64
